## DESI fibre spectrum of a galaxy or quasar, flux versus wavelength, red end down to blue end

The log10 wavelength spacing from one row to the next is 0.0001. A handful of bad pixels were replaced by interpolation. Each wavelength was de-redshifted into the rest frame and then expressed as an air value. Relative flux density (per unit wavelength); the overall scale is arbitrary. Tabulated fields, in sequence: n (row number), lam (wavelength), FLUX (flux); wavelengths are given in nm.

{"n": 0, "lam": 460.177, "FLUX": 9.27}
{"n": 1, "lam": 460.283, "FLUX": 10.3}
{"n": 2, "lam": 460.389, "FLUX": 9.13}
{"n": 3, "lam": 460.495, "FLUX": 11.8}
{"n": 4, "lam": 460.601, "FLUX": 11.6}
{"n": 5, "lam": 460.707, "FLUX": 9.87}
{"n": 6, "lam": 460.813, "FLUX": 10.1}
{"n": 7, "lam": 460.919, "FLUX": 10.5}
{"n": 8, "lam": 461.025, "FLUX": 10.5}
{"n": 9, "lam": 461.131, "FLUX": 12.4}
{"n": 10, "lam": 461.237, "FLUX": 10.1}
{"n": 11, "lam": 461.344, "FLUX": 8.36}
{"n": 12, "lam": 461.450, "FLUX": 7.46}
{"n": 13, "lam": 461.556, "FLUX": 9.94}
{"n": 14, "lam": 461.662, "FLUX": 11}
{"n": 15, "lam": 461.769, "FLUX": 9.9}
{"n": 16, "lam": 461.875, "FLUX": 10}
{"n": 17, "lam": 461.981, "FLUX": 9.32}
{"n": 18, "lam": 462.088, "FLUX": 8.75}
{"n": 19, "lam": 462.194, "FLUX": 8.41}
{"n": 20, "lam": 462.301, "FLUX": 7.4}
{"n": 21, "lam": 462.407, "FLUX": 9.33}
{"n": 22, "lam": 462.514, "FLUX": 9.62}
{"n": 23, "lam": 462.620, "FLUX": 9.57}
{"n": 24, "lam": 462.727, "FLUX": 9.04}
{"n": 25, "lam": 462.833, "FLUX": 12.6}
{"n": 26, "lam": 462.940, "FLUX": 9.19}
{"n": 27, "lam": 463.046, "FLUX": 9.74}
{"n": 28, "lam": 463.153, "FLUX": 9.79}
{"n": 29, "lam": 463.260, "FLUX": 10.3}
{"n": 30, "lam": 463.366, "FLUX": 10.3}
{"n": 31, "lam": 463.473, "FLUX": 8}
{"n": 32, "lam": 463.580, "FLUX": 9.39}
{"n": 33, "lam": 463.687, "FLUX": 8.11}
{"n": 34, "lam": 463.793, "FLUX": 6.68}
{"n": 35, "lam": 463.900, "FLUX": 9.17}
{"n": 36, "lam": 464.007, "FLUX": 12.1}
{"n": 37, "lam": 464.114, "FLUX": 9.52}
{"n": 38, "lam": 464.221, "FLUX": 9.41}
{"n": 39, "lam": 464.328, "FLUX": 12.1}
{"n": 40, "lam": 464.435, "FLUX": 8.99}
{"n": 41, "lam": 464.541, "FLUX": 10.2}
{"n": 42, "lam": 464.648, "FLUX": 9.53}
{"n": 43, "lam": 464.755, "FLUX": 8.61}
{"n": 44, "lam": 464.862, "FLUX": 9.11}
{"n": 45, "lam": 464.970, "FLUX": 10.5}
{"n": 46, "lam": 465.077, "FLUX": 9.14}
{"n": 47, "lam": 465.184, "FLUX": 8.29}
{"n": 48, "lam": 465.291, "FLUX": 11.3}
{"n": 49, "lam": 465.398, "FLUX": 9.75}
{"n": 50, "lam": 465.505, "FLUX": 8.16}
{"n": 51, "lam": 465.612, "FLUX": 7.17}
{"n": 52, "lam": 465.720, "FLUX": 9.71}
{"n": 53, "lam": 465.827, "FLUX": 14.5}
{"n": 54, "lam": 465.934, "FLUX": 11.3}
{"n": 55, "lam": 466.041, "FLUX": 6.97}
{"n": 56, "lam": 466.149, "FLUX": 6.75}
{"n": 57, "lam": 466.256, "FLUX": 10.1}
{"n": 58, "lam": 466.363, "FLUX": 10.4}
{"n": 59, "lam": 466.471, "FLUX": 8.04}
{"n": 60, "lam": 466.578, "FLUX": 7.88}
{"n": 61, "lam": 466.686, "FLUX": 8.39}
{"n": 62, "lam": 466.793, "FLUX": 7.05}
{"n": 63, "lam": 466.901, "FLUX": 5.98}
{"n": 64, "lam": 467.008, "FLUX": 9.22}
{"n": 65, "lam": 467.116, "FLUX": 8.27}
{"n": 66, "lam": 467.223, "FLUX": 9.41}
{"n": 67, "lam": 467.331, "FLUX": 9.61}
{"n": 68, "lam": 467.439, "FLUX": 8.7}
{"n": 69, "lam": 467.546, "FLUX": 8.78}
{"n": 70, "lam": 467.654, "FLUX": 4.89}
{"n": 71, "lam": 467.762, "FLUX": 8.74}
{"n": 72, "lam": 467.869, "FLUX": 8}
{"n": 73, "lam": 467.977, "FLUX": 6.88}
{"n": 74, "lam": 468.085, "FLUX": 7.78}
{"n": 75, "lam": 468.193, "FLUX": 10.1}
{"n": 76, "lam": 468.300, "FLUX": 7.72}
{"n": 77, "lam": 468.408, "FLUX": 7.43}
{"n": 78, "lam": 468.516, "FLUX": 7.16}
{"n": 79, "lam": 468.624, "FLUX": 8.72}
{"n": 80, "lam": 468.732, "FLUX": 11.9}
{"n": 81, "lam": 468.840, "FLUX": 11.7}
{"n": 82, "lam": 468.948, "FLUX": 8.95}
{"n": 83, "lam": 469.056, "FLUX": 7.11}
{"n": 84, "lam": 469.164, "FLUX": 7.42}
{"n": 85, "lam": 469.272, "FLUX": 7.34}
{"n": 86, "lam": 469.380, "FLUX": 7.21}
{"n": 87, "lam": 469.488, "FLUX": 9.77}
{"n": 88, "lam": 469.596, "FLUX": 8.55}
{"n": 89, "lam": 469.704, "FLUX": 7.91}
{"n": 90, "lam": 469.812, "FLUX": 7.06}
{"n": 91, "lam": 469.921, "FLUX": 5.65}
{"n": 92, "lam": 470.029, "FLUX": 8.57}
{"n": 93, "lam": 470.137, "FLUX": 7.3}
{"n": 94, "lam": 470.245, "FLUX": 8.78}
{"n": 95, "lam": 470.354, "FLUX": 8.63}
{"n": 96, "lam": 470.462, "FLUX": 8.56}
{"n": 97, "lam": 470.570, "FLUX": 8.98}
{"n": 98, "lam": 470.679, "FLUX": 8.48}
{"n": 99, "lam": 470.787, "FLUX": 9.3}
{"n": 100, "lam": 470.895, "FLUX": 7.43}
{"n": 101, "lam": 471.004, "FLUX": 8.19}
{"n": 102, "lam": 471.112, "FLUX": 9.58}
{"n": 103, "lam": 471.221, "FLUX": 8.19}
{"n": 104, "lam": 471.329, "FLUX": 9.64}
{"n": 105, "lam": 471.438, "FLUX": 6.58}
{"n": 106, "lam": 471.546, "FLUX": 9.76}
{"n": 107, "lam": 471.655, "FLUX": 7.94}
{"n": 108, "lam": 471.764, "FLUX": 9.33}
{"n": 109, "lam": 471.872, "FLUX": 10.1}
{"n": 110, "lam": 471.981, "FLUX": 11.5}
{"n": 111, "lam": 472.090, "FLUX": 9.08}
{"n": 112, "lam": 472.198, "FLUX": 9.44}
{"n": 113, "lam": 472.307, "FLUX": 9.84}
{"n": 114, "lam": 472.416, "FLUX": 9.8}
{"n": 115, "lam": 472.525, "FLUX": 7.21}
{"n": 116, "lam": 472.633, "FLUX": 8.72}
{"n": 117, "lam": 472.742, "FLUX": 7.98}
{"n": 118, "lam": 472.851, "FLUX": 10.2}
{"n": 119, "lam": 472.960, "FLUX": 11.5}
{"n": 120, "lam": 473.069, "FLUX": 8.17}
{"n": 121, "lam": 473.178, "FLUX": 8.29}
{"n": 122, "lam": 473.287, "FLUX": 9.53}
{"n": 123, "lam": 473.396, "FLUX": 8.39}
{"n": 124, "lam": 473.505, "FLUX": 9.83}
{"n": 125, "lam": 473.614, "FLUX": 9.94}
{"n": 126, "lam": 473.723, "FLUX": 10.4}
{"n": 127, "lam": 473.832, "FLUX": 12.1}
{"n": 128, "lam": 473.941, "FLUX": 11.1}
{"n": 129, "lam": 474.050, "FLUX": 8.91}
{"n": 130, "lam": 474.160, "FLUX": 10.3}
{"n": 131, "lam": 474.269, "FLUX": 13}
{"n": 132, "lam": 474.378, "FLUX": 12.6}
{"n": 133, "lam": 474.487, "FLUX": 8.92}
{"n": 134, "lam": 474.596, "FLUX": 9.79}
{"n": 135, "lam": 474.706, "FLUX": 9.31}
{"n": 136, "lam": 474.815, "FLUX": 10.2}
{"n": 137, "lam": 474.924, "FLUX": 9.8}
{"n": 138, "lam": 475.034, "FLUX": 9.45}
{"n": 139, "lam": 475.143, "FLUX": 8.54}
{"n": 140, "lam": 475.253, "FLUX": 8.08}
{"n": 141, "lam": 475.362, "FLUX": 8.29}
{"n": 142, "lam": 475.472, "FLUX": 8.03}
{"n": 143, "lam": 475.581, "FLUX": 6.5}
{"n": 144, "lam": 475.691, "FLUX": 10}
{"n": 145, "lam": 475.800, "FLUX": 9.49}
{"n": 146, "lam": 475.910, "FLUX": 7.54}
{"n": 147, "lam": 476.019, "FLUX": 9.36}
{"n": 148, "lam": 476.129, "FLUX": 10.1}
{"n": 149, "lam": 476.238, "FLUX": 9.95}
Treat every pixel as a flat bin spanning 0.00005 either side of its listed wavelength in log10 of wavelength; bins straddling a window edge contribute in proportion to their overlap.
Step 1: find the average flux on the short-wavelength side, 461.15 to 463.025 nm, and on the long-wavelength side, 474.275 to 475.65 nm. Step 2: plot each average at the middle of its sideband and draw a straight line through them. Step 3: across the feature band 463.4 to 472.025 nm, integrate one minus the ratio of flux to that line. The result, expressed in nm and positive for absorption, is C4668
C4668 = 0.572 nm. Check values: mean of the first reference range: 9.47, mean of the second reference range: 9.27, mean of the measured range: 8.76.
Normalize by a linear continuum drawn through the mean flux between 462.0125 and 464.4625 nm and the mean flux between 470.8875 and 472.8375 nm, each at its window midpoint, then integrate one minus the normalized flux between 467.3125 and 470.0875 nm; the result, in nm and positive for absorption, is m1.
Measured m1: 0.29 nm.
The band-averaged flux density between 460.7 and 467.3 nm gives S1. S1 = 9.39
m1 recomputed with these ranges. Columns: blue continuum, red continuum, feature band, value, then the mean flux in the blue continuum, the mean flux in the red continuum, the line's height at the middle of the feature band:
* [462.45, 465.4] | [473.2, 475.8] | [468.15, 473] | 0.48 nm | 9.64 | 9.67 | 9.66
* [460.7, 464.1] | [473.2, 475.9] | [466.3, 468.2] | 0.28 nm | 9.59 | 9.63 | 9.61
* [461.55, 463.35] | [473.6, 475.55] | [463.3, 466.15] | 0.06 nm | 9.65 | 9.89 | 9.69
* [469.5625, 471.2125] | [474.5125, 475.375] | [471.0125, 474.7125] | -0.36 nm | 8.19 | 9.21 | 8.75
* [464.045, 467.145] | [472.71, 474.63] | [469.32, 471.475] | 0.33 nm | 9.2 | 10.1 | 9.73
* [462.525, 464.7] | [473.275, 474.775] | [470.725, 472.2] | 0.17 nm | 9.69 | 10.3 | 10.2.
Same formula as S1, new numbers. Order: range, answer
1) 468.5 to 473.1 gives 8.74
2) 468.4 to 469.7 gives 8.62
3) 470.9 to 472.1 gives 9.01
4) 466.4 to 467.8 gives 8.09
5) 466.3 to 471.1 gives 8.29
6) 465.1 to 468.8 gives 8.69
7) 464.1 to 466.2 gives 9.55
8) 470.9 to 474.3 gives 9.45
